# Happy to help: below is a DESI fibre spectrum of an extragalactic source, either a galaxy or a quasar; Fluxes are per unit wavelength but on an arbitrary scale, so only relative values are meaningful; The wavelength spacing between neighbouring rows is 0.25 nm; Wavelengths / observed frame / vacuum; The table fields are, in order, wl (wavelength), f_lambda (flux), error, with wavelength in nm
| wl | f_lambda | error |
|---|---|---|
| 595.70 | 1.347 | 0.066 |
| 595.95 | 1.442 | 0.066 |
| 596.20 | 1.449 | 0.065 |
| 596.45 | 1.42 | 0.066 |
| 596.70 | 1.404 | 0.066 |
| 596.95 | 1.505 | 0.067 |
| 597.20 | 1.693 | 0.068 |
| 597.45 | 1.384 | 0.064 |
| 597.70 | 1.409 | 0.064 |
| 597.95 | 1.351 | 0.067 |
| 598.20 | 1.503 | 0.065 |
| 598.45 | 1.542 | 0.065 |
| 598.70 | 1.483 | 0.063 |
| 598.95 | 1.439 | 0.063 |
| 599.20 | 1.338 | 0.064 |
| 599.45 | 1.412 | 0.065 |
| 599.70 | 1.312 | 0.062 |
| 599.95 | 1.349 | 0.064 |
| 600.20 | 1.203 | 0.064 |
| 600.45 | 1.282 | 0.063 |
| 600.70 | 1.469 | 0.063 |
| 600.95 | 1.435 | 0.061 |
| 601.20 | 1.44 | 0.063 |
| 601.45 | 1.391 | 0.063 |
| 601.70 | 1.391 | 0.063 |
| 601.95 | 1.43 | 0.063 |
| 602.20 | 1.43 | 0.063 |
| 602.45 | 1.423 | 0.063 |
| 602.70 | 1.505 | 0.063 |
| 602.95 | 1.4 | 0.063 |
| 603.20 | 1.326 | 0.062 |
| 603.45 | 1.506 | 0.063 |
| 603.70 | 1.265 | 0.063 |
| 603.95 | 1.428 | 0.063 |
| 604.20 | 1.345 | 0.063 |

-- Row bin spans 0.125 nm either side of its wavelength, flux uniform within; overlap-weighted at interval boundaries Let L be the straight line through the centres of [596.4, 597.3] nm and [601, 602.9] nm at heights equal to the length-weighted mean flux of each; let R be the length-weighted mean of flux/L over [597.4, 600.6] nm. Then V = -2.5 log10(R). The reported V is 0.07 mag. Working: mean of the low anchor 1.51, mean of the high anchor 1.43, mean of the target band 1.39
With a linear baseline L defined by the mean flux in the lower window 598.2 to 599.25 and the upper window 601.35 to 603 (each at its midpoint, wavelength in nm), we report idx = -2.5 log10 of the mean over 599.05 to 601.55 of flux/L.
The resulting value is 0.064 mag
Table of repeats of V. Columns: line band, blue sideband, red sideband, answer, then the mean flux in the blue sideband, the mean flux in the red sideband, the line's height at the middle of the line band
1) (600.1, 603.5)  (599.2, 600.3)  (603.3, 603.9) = -0.034 mag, 1.32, 1.39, 1.36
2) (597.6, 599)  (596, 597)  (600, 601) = -0.047 mag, 1.44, 1.34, 1.4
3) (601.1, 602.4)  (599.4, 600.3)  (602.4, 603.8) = -0.038 mag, 1.31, 1.41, 1.37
